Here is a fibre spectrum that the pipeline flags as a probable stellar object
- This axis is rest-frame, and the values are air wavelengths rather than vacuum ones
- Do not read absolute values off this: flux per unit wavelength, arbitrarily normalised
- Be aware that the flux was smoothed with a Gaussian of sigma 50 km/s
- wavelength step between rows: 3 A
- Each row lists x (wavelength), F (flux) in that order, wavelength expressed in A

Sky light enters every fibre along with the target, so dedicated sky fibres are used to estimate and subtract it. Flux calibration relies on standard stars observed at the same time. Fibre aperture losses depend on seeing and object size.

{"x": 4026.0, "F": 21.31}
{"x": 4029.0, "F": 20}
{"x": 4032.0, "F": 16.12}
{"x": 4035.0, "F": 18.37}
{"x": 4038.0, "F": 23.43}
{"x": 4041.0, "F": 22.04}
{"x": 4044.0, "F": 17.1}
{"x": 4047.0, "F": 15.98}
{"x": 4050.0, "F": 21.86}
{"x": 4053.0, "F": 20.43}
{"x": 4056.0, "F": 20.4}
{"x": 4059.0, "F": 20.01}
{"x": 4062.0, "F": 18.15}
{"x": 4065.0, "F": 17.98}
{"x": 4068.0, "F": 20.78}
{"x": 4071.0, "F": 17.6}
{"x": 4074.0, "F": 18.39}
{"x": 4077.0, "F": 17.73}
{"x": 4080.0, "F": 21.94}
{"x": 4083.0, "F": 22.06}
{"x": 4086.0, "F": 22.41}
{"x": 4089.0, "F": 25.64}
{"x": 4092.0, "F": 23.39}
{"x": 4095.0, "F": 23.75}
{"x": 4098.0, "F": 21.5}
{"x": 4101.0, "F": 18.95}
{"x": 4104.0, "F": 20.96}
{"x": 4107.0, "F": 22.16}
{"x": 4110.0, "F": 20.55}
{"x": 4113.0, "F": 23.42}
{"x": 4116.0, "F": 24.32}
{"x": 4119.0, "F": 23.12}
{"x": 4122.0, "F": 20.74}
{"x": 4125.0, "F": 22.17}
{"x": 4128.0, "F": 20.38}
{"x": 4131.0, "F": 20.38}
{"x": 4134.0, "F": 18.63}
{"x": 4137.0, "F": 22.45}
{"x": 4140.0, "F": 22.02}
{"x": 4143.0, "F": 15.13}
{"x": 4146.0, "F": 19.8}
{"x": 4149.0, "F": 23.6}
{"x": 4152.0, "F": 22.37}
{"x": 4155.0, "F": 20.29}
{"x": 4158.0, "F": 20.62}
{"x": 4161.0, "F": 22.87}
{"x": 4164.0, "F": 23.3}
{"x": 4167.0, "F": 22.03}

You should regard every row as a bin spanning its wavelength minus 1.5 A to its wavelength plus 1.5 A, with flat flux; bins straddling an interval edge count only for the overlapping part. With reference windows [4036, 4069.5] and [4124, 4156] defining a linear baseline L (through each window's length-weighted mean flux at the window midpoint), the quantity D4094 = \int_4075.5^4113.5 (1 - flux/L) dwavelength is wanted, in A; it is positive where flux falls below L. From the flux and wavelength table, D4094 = -3.1 A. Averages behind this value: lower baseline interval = 19.8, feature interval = 21.8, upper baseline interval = 20.6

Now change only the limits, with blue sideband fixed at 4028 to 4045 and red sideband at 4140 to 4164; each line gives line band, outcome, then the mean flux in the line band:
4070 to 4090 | -0.7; 20.8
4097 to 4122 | -1.7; 21.8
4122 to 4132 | -0.2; 21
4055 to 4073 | 0.7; 19.1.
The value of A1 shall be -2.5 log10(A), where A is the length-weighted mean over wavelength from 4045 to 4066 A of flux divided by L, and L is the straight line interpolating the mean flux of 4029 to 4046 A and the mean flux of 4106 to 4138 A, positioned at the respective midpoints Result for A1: 0.03 mag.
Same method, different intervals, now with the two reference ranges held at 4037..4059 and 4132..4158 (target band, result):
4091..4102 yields -0.085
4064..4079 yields 0.088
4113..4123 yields -0.126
